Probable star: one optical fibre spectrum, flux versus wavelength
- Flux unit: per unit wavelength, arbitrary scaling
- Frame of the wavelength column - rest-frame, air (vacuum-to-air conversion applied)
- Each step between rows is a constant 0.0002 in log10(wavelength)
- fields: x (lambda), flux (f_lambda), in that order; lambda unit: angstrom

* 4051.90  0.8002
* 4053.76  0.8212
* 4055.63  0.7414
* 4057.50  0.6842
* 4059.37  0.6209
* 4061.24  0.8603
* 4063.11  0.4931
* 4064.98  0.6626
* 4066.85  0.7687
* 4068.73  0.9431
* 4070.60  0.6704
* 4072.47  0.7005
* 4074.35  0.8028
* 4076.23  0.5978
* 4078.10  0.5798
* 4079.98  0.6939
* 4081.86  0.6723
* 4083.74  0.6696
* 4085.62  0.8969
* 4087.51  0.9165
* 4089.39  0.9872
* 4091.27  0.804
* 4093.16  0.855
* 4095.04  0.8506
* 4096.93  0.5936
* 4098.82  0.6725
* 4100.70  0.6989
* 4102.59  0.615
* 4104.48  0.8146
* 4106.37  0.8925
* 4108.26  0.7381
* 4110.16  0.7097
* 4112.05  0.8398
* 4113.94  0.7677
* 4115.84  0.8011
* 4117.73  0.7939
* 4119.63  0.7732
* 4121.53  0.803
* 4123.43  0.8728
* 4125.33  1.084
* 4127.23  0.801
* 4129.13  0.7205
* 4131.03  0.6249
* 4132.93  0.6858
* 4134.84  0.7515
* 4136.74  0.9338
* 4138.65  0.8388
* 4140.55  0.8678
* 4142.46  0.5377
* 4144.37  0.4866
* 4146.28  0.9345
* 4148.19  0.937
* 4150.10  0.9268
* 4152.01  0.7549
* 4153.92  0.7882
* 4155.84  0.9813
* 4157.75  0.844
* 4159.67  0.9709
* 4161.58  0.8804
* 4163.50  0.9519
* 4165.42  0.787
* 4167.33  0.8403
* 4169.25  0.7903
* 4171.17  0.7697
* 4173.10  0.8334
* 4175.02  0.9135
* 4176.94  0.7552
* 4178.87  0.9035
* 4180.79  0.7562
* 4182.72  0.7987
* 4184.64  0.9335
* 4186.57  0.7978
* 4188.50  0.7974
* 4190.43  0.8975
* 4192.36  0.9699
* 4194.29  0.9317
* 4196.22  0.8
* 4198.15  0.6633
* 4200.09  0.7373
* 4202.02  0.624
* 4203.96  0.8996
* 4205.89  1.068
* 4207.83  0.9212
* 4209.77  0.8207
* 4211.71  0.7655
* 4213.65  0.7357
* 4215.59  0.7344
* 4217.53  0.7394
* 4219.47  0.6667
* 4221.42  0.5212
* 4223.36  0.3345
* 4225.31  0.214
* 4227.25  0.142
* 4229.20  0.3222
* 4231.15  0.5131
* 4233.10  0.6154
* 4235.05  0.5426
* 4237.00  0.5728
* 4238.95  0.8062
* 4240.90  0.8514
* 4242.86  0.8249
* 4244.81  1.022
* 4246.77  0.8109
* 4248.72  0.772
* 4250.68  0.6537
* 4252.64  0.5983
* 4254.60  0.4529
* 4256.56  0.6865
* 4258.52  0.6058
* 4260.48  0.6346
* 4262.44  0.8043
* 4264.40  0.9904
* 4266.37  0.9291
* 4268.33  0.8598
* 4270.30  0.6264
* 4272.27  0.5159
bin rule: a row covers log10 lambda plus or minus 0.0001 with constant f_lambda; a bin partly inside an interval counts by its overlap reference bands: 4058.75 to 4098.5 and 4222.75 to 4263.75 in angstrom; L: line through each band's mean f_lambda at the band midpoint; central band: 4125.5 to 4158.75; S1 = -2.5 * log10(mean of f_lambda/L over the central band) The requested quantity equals -0.15 mag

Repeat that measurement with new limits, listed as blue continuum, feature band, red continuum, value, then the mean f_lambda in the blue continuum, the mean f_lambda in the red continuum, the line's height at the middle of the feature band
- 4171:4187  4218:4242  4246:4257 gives 0.34 mag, 0.833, 0.658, 0.71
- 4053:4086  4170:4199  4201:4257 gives -0.23 mag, 0.712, 0.663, 0.677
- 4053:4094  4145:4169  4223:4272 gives -0.24 mag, 0.747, 0.65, 0.7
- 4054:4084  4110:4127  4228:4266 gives -0.19 mag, 0.701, 0.689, 0.698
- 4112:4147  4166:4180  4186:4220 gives -0.04 mag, 0.783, 0.811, 0.8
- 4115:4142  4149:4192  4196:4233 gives -0.18 mag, 0.806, 0.639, 0.724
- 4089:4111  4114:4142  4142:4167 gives -0.01 mag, 0.764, 0.836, 0.801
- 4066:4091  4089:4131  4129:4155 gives -0.03 mag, 0.763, 0.773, 0.768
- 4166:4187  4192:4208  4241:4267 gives -0.04 mag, 0.827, 0.754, 0.805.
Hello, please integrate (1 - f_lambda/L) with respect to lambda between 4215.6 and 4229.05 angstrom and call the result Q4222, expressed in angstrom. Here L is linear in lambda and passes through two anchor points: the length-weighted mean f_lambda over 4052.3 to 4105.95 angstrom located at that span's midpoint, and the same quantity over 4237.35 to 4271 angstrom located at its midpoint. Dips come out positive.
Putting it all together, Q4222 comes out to 5.4 angstrom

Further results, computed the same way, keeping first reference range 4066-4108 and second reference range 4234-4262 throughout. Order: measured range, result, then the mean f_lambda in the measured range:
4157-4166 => -1.94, 0.892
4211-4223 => 0.69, 0.674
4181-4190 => -1.29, 0.829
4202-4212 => -2.21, 0.877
